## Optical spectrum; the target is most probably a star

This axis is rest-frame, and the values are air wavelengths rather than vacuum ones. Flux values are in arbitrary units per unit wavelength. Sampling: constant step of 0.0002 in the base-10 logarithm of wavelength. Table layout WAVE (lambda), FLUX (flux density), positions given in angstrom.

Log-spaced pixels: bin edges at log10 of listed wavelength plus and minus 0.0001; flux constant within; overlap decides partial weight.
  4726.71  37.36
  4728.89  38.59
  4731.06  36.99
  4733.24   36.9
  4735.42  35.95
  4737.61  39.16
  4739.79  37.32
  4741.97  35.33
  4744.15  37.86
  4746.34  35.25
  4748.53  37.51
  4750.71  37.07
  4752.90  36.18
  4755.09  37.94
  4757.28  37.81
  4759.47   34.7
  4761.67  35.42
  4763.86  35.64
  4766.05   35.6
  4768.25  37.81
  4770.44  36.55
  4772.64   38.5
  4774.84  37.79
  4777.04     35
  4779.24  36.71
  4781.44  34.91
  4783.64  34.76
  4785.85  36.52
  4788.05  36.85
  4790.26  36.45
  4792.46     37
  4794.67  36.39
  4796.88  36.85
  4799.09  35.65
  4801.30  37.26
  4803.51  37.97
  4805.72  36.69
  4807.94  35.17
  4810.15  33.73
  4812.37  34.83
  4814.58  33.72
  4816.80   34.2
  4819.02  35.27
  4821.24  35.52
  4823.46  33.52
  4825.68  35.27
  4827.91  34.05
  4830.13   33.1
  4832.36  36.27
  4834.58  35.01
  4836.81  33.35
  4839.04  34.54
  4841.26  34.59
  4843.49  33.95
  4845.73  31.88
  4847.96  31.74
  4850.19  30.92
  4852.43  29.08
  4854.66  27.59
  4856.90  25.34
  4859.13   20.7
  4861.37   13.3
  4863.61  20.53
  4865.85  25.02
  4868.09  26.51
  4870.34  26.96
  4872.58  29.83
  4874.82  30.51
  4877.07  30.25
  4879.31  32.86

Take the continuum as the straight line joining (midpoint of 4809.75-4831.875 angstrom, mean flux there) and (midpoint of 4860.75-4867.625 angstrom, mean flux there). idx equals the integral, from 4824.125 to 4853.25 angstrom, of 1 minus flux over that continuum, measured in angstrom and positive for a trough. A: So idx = -4.9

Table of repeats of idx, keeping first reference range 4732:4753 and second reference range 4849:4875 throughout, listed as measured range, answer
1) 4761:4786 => -1.8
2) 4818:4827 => -1.8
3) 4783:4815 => -4.7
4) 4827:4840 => -2.9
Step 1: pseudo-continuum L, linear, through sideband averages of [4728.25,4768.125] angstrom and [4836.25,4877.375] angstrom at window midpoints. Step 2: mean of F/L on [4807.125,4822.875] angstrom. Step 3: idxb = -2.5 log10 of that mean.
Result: -0.10 mag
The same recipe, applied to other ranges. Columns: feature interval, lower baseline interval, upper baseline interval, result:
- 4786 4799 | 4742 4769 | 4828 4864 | -0.09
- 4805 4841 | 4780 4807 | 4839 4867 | -0.09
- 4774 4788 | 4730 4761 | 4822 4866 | -0.05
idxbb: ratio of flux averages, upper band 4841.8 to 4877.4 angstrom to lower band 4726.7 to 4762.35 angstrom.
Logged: 0.74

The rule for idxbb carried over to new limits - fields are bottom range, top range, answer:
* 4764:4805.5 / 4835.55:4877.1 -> 0.77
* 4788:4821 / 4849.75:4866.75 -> 0.66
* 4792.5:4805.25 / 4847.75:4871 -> 0.68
